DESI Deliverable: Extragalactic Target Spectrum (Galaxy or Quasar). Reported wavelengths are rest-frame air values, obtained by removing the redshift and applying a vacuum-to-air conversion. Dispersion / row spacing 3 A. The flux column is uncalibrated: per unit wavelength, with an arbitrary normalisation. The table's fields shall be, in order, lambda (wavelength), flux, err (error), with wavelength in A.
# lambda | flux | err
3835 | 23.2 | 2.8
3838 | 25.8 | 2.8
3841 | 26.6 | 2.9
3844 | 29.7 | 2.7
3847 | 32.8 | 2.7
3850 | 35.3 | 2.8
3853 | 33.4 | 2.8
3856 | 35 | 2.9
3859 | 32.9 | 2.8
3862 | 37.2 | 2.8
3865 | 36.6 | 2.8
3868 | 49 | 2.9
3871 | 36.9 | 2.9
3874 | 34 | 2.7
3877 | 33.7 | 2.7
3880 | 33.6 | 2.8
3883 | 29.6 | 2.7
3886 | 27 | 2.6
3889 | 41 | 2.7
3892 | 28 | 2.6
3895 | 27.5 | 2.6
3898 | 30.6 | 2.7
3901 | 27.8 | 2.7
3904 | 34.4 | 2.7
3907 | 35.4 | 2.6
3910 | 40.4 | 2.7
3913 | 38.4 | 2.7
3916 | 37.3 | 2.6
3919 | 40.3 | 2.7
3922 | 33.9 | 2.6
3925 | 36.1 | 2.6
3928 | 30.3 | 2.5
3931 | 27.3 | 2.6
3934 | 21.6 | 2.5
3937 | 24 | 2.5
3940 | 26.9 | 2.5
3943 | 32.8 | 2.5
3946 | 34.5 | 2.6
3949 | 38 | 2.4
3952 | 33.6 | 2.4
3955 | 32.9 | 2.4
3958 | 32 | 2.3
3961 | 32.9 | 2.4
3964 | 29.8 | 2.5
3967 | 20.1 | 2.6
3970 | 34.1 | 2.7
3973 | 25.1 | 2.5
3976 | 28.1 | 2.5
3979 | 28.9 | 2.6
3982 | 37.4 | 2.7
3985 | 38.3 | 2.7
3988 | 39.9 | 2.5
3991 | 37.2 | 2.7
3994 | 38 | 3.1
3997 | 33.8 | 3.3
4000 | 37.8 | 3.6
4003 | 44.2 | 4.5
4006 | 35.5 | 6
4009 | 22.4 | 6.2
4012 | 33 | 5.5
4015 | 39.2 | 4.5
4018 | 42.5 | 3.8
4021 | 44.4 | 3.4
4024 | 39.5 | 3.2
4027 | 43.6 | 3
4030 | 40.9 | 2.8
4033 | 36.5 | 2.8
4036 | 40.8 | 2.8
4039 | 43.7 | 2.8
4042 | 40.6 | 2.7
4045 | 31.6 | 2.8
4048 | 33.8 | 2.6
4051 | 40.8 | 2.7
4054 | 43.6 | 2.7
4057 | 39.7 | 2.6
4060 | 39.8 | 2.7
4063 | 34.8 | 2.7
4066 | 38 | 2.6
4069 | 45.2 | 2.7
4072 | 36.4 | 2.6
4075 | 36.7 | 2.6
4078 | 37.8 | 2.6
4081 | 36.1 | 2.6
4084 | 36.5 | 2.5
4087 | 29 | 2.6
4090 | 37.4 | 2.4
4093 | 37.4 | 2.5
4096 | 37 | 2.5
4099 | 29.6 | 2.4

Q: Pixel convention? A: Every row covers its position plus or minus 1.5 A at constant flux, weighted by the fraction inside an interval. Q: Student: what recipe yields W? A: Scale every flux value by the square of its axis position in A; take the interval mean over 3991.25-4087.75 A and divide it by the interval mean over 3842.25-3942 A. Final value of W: 1.2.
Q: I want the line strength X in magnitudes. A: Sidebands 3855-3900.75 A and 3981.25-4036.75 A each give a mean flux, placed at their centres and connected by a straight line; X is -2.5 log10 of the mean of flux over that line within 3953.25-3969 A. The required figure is 0.23 mag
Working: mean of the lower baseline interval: 34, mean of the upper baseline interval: 38.1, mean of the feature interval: 29.7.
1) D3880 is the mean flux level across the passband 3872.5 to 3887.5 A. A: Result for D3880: 31.6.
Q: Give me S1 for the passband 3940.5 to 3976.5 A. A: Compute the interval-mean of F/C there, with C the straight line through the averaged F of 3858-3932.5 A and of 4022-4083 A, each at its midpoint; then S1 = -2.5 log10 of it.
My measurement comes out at 0.16 mag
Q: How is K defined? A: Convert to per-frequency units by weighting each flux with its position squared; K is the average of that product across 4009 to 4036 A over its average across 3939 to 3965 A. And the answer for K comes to 1.23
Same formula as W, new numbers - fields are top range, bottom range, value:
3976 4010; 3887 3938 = 1.14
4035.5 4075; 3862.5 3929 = 1.22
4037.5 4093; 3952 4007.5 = 1.17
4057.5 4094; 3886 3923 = 1.18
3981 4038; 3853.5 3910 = 1.20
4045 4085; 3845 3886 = 1.21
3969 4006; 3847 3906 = 1.10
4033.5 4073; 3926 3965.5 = 1.35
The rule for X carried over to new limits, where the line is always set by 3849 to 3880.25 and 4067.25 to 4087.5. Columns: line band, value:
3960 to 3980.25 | 0.28 mag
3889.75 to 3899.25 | 0.22 mag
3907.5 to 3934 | 0.05 mag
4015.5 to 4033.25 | -0.12 mag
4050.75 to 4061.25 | -0.11 mag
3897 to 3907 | 0.15 mag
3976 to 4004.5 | 0.00 mag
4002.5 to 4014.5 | 0.11 mag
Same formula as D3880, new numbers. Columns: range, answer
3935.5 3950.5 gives 31.2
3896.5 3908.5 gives 32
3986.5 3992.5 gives 38.6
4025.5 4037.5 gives 40.4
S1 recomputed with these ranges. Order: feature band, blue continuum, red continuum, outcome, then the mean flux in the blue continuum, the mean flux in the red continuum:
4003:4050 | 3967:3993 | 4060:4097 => -0.10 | 32.9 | 37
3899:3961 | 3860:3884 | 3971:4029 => 0.11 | 36.4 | 36.3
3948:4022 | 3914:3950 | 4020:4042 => 0.08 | 31.9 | 41.2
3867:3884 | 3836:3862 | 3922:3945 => -0.17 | 31.6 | 28.9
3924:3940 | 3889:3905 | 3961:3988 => 0.12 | 30.6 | 30.9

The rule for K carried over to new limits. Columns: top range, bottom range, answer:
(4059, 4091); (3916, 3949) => 1.27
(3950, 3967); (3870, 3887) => 1.00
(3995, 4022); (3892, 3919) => 1.14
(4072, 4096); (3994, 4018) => 1.04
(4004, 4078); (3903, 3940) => 1.24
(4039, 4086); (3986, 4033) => 1.03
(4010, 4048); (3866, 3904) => 1.27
